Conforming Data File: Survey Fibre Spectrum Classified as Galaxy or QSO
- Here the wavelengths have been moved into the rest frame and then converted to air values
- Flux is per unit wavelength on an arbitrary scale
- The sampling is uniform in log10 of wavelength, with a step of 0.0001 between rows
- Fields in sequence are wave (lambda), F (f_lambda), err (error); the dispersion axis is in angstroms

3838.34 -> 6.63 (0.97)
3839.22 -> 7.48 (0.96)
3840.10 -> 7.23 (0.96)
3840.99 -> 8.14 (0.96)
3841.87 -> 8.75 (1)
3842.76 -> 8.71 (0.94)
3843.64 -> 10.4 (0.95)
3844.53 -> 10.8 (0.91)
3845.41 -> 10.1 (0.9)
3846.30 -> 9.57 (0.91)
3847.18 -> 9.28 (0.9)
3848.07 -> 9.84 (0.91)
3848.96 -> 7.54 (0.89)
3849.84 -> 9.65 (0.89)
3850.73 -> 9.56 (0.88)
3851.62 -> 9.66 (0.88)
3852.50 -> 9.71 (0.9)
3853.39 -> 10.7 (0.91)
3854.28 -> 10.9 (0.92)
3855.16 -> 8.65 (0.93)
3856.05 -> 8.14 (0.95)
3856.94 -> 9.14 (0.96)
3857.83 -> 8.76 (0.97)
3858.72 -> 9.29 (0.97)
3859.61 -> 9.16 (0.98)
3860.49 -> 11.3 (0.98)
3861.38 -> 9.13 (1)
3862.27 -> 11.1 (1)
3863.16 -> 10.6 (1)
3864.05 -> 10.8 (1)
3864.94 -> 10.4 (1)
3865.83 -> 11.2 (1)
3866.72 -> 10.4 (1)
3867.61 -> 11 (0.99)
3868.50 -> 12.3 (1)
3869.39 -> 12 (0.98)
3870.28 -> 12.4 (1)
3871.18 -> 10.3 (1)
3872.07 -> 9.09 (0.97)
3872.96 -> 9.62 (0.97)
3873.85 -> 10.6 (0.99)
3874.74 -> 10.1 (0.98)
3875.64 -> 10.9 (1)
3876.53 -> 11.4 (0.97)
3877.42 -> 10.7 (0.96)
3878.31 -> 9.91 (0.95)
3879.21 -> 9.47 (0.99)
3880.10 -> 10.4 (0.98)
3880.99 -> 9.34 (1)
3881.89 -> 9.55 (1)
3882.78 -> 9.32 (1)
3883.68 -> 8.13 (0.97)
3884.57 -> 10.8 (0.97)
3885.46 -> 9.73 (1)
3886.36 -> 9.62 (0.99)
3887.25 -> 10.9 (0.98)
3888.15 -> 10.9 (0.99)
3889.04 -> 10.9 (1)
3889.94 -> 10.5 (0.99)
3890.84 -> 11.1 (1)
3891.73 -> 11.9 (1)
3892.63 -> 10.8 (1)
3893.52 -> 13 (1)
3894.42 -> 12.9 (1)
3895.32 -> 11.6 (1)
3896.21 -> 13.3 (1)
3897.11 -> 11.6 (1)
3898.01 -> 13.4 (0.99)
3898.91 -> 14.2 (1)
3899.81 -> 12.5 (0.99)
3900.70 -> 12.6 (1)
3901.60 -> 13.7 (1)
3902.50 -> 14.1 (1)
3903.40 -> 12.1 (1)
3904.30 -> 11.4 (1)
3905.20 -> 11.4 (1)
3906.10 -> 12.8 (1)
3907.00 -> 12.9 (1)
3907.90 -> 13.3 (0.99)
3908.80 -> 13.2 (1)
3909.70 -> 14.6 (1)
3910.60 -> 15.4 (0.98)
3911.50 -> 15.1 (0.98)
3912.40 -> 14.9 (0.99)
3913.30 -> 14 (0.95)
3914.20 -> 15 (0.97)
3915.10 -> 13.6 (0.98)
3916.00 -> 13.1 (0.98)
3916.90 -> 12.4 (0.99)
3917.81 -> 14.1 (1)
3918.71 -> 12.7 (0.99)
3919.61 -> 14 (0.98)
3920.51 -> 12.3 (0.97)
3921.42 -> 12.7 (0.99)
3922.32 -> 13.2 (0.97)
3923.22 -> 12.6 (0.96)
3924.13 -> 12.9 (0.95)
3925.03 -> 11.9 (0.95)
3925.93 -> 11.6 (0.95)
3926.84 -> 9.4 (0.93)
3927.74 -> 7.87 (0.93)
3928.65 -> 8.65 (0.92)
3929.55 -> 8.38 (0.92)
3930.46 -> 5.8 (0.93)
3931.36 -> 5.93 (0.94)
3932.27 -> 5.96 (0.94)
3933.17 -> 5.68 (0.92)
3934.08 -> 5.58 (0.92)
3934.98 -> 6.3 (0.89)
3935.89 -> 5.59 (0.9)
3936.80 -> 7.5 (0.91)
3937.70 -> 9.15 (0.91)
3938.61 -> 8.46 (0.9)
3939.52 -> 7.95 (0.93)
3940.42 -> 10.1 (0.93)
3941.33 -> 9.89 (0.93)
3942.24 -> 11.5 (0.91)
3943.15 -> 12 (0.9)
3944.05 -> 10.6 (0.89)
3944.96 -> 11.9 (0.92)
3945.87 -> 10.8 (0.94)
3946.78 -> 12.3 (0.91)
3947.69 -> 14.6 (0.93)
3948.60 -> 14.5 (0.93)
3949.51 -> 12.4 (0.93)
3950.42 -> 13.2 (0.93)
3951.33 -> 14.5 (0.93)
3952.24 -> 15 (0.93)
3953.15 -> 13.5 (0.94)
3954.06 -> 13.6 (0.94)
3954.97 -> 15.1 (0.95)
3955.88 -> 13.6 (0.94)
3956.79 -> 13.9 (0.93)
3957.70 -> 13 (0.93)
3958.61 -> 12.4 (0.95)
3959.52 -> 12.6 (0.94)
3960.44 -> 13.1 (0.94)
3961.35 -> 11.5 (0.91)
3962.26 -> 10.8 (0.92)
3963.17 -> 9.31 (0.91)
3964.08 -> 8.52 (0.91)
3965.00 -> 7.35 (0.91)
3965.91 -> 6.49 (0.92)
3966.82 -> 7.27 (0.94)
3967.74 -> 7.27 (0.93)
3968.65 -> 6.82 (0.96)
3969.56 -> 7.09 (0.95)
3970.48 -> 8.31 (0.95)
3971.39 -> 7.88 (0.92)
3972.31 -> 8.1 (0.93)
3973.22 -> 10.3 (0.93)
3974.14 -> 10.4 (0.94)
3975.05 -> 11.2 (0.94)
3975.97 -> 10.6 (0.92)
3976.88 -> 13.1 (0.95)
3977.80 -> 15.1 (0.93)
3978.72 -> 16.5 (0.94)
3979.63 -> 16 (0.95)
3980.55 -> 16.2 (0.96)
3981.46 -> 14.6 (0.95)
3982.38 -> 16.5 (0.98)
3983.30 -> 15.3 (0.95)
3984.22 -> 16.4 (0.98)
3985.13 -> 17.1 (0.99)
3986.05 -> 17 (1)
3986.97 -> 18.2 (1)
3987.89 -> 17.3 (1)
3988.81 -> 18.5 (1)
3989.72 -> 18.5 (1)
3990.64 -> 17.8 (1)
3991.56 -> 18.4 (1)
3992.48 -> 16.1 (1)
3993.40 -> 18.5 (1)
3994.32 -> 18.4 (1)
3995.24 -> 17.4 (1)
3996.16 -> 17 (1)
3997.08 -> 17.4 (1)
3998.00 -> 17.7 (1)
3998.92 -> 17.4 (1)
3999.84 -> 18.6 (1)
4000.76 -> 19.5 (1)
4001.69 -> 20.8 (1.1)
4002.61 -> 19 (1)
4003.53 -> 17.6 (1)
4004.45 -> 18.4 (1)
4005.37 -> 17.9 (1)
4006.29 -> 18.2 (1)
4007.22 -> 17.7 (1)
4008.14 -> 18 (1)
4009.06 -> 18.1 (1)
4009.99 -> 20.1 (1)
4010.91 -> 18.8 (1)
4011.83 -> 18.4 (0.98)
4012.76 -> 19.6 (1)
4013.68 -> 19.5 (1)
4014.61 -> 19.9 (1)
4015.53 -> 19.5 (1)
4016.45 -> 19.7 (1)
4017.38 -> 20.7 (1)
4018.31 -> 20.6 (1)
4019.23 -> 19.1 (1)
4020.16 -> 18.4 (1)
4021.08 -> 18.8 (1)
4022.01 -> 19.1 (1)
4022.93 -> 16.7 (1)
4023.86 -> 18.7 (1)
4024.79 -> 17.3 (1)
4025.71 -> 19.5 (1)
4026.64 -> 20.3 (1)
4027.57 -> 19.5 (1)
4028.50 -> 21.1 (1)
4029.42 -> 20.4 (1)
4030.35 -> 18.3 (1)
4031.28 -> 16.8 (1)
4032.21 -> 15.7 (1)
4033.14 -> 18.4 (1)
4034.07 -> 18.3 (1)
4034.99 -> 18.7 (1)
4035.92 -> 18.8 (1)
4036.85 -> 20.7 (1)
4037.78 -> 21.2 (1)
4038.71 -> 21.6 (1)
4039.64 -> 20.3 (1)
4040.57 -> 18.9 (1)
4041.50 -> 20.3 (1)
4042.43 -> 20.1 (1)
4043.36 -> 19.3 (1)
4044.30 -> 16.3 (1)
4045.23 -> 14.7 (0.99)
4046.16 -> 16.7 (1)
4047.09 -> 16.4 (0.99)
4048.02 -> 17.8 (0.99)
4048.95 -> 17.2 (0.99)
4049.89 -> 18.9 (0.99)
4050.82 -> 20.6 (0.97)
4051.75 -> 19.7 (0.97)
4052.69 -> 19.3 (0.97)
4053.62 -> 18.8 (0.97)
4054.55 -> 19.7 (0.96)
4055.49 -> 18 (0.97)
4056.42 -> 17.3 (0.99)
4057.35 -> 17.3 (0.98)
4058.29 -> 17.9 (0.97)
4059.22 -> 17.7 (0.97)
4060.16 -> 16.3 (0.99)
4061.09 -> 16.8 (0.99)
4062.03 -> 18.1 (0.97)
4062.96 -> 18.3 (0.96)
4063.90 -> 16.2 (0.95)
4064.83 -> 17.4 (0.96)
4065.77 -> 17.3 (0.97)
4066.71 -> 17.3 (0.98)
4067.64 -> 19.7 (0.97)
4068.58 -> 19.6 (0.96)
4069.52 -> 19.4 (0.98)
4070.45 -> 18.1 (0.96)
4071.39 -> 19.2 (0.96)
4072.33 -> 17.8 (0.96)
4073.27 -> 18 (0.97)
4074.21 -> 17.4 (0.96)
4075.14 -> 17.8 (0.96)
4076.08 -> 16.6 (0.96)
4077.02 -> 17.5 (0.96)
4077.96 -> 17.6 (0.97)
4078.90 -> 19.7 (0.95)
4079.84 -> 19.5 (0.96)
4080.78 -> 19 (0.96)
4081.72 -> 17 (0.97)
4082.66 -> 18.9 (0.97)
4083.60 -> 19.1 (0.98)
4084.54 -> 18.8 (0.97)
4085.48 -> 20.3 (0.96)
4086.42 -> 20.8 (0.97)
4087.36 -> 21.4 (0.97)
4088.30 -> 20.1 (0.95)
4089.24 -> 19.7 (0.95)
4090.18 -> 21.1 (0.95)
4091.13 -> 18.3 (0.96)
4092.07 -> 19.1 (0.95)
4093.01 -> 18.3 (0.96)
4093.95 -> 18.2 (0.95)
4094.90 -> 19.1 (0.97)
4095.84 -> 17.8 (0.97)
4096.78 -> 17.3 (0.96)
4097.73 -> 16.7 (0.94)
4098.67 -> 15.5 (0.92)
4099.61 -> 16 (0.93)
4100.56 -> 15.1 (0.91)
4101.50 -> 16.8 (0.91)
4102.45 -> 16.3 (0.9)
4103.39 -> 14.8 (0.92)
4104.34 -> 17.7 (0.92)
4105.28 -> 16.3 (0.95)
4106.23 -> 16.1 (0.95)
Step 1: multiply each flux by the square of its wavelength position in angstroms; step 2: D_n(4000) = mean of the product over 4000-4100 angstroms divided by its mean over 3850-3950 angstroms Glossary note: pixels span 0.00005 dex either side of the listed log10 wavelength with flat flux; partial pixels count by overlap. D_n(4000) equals 1.8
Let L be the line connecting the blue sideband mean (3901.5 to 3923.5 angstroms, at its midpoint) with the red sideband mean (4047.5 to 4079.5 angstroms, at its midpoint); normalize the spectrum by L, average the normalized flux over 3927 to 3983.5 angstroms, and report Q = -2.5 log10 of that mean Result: 0.35 mag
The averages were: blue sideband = 13.4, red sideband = 18.1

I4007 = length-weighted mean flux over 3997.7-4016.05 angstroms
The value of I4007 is 18.8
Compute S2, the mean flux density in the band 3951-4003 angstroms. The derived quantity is 14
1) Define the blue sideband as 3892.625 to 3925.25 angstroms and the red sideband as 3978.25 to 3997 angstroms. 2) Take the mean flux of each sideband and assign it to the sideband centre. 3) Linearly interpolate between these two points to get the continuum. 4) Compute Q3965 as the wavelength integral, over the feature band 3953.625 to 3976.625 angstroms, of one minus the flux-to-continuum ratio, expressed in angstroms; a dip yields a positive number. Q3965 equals 8.1 angstroms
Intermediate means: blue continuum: 13.2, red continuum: 17.1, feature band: 10.3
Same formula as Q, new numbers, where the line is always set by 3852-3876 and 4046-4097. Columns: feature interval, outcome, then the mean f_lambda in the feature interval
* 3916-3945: 0.29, 9.85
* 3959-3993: 0.15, 12.8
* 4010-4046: -0.14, 19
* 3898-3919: -0.12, 13.4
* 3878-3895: 0.07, 10.5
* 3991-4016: -0.17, 18.4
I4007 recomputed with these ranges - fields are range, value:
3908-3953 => 11.3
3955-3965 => 11.8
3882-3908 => 11.7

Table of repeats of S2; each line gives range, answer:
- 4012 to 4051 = 18.9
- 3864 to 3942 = 11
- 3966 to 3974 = 7.91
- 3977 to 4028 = 18.1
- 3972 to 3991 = 15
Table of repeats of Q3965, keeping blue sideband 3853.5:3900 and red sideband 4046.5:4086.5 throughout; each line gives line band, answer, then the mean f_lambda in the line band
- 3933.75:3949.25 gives 3.85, 9.99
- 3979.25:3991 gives -1.46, 16.9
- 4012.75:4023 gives -1.94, 19.4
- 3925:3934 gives 3.47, 7.83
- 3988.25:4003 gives -2.64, 18.2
